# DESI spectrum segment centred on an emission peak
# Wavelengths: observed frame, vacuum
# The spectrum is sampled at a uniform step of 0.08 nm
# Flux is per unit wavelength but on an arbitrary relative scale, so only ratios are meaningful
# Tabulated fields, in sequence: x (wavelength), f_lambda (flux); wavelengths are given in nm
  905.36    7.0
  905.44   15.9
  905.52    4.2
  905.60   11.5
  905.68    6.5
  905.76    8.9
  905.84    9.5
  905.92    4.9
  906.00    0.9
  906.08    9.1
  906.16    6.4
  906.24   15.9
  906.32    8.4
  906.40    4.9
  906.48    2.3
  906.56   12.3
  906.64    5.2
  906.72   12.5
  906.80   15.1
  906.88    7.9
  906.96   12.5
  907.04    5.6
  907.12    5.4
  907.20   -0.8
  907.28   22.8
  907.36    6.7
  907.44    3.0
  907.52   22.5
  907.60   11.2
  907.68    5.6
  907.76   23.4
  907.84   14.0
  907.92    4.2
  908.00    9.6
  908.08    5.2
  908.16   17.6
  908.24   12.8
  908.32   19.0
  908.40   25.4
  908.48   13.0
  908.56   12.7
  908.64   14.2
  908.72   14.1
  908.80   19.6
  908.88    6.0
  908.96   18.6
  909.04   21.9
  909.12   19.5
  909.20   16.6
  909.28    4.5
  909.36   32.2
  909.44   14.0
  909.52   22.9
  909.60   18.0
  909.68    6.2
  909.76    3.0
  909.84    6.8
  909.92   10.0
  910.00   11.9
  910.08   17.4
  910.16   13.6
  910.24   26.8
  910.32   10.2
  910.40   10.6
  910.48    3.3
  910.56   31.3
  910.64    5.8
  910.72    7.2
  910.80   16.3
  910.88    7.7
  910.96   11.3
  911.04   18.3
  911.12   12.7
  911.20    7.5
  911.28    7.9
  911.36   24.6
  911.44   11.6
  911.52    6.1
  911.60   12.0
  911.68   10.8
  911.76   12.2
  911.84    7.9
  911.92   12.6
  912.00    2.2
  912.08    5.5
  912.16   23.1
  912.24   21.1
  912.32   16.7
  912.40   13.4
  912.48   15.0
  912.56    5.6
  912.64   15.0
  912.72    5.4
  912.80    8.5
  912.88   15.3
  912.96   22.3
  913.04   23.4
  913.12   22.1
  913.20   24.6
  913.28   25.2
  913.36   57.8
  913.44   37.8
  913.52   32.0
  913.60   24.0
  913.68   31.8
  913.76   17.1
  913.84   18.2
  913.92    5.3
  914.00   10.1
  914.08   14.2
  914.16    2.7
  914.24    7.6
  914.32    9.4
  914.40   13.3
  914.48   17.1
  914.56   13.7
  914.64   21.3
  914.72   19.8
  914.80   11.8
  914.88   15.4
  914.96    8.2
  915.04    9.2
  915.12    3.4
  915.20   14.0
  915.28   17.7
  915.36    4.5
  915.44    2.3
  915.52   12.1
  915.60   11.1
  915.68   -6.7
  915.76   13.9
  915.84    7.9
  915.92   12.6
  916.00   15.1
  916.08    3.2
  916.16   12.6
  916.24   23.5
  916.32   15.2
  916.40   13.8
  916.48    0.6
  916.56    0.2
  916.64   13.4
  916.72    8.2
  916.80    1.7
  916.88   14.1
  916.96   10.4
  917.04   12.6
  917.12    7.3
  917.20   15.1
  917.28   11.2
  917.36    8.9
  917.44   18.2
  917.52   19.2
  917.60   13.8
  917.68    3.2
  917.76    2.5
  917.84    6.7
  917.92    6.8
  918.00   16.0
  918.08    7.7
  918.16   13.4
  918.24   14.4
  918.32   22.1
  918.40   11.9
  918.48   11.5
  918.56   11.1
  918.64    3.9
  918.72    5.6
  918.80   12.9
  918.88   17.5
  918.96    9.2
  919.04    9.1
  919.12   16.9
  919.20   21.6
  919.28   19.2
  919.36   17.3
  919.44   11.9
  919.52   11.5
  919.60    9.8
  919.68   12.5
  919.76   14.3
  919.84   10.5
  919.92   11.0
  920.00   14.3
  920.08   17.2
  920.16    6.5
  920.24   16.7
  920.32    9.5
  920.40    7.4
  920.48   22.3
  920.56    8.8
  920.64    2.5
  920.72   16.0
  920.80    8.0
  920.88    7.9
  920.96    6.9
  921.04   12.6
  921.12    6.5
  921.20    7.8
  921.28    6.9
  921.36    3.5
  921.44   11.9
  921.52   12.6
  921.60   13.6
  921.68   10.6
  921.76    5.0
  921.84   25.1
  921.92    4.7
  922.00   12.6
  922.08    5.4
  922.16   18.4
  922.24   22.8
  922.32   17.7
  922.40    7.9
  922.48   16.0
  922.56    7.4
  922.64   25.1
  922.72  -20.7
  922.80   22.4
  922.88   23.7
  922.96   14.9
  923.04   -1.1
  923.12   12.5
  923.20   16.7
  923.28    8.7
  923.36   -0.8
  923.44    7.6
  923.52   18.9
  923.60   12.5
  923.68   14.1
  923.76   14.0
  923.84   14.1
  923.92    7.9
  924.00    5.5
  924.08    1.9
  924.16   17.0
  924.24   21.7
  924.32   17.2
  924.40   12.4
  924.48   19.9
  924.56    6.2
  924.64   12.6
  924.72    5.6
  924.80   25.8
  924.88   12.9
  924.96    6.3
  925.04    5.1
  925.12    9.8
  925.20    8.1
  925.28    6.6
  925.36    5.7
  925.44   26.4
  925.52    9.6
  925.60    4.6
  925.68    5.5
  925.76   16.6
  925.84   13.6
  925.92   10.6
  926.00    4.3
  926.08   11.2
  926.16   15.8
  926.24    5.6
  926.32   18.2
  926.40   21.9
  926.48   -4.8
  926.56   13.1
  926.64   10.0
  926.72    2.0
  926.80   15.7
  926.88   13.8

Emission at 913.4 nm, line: H-gamma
